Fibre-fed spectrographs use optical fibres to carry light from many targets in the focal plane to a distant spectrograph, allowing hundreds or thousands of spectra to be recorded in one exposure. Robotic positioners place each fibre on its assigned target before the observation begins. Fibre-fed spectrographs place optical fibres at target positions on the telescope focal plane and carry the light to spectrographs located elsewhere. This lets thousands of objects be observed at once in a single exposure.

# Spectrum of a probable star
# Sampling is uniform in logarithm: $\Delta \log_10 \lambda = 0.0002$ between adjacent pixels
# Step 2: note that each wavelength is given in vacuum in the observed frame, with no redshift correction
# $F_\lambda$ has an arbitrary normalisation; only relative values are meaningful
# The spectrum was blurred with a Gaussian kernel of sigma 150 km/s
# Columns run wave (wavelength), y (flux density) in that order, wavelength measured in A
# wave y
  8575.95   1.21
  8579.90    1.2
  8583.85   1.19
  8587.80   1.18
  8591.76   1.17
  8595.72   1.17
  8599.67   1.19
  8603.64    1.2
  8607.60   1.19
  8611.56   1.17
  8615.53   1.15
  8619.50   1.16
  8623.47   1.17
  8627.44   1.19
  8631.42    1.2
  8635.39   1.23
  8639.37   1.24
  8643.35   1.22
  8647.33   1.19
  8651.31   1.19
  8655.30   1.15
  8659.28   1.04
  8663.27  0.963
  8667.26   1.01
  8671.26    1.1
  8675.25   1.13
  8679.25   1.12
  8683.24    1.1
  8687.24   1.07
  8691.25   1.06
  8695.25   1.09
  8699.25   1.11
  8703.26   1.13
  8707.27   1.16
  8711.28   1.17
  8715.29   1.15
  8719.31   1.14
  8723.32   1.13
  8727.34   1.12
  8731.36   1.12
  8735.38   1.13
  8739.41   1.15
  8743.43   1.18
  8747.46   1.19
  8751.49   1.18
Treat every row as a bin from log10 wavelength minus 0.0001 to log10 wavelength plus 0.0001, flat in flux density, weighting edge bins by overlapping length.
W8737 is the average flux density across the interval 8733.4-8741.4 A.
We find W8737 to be 1.14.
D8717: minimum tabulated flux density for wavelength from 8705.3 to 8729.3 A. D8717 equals 1.12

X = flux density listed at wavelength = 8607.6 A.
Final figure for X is 1.19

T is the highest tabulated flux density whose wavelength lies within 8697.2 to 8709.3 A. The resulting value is 1.16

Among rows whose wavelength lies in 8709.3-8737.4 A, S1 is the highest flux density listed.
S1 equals 1.17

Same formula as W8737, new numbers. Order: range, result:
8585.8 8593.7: 1.18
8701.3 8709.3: 1.15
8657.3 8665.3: 1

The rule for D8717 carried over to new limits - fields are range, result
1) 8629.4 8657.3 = 1.15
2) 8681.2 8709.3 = 1.06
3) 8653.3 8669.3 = 0.963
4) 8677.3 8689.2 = 1.07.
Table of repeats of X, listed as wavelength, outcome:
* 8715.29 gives 1.15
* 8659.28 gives 1.04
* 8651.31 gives 1.19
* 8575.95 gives 1.21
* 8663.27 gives 0.963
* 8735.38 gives 1.13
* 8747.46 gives 1.19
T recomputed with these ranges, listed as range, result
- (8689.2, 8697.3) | 1.09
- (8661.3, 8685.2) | 1.13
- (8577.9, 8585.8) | 1.2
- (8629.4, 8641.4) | 1.24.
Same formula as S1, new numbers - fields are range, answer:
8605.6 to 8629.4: 1.19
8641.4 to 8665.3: 1.22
